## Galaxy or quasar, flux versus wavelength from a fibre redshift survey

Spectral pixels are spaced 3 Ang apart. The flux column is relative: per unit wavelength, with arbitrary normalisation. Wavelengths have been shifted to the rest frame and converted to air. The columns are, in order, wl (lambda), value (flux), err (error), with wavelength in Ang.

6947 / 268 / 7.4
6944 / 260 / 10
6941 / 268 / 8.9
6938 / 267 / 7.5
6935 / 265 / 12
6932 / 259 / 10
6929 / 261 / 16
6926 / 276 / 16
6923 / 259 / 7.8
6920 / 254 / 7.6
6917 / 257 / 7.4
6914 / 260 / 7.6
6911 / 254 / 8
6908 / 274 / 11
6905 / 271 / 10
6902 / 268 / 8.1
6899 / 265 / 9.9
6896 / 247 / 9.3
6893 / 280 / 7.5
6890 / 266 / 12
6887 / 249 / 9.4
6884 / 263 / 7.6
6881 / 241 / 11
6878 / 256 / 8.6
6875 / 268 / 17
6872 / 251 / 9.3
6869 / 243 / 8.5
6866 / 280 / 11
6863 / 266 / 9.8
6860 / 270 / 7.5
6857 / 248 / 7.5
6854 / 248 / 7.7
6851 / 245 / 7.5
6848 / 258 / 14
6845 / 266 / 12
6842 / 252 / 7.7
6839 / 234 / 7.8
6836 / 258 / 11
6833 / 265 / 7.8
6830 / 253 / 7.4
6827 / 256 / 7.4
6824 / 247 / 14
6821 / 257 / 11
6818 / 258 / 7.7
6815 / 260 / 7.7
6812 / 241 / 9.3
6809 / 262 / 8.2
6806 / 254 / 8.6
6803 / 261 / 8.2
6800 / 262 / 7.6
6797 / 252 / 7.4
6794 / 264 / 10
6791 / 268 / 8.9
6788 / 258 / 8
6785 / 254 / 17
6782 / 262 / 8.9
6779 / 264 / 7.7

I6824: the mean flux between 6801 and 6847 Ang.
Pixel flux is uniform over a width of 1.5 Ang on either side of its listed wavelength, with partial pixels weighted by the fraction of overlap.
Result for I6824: 255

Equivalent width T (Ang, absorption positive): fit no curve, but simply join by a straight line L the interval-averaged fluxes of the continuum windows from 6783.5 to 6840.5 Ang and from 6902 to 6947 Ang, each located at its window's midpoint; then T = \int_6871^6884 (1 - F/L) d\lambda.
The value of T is 0.3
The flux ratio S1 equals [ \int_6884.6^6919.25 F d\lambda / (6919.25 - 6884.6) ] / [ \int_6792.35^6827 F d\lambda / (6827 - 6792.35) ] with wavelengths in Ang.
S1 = 1.03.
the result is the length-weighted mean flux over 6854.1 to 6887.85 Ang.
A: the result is 257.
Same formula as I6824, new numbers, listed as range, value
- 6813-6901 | 257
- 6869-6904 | 259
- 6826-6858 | 253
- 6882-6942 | 263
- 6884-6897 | 261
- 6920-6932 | 263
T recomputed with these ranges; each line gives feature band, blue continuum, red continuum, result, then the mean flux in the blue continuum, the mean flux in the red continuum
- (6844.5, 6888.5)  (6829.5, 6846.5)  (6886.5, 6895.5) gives 0.6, 255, 265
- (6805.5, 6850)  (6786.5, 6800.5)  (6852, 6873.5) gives 0.8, 261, 258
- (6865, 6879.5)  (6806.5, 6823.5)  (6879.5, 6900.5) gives -0.1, 255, 259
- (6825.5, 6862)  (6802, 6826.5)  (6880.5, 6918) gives 0.4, 255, 262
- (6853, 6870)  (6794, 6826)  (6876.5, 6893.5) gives -0.2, 256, 258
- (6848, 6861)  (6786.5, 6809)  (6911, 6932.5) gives 0.4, 260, 260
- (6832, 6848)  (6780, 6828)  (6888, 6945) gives 0.3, 257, 264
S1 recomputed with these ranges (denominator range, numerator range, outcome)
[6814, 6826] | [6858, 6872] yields 1.03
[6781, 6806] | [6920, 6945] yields 1.02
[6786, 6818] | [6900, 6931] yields 1.02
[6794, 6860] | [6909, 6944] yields 1.03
